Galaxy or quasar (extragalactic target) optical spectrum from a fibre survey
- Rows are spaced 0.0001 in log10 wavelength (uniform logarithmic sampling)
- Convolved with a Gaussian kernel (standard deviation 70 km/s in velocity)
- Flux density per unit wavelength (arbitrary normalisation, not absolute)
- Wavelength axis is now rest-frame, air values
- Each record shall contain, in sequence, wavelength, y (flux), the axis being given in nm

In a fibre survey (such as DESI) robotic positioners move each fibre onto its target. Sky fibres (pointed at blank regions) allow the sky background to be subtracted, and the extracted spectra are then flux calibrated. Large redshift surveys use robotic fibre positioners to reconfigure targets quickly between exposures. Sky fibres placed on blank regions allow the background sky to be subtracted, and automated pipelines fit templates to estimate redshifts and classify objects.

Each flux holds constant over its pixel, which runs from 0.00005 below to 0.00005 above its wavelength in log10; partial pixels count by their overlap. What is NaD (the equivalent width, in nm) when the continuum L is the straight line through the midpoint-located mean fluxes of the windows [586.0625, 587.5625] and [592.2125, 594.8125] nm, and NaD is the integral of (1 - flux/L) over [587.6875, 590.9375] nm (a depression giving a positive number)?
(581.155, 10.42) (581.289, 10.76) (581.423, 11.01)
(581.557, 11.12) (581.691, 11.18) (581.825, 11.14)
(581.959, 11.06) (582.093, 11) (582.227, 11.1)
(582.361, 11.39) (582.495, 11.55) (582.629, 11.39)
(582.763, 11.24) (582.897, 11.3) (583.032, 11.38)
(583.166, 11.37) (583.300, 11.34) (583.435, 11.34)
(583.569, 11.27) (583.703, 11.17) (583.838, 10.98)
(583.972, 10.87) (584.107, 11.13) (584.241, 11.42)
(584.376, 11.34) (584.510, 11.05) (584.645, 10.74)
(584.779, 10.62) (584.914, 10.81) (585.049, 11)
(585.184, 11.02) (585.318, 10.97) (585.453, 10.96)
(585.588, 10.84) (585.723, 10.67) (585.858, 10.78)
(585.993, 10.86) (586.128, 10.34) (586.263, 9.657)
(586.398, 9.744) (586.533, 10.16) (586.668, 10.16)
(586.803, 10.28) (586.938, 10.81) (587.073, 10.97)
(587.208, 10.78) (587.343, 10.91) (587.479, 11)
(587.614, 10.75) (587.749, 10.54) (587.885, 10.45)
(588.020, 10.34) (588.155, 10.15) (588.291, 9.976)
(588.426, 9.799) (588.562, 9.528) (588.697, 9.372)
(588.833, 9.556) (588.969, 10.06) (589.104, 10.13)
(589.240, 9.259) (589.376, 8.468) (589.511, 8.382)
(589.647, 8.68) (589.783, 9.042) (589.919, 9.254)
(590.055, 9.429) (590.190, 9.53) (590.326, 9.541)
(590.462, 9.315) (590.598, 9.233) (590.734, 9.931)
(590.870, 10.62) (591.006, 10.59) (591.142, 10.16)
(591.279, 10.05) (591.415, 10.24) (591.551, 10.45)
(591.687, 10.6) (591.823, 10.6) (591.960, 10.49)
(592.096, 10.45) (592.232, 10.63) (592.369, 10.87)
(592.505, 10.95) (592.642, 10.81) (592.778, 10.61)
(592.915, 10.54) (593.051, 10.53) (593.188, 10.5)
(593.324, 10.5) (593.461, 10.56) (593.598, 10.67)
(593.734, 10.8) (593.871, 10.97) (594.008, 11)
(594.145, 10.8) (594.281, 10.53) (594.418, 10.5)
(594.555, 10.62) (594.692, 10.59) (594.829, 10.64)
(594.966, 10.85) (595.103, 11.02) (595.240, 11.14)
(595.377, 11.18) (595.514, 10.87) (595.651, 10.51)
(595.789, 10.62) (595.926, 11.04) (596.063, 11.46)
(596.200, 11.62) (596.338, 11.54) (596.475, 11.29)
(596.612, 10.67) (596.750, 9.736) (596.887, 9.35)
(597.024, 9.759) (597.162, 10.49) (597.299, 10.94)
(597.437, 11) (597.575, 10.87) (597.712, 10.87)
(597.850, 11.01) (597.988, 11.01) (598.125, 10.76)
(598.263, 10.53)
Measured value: 0.286 nm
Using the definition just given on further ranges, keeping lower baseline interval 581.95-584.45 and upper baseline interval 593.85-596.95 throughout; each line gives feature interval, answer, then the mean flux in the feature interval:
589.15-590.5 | 0.23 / 9.1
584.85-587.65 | 0.13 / 10.6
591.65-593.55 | 0.05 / 10.6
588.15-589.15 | 0.11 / 9.79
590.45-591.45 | 0.08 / 10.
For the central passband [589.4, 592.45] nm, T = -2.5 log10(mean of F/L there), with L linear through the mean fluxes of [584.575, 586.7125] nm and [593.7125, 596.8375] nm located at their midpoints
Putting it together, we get 0.09 mag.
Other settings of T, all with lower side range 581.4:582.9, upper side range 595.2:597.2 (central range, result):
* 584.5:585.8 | 0.026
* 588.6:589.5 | 0.168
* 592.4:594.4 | 0.014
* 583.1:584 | -0.004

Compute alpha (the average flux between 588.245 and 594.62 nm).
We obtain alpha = 10.1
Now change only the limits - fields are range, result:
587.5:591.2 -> 9.72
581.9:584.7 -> 11.2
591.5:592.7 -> 10.6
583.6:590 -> 10.3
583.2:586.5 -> 10.9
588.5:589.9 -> 9.25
